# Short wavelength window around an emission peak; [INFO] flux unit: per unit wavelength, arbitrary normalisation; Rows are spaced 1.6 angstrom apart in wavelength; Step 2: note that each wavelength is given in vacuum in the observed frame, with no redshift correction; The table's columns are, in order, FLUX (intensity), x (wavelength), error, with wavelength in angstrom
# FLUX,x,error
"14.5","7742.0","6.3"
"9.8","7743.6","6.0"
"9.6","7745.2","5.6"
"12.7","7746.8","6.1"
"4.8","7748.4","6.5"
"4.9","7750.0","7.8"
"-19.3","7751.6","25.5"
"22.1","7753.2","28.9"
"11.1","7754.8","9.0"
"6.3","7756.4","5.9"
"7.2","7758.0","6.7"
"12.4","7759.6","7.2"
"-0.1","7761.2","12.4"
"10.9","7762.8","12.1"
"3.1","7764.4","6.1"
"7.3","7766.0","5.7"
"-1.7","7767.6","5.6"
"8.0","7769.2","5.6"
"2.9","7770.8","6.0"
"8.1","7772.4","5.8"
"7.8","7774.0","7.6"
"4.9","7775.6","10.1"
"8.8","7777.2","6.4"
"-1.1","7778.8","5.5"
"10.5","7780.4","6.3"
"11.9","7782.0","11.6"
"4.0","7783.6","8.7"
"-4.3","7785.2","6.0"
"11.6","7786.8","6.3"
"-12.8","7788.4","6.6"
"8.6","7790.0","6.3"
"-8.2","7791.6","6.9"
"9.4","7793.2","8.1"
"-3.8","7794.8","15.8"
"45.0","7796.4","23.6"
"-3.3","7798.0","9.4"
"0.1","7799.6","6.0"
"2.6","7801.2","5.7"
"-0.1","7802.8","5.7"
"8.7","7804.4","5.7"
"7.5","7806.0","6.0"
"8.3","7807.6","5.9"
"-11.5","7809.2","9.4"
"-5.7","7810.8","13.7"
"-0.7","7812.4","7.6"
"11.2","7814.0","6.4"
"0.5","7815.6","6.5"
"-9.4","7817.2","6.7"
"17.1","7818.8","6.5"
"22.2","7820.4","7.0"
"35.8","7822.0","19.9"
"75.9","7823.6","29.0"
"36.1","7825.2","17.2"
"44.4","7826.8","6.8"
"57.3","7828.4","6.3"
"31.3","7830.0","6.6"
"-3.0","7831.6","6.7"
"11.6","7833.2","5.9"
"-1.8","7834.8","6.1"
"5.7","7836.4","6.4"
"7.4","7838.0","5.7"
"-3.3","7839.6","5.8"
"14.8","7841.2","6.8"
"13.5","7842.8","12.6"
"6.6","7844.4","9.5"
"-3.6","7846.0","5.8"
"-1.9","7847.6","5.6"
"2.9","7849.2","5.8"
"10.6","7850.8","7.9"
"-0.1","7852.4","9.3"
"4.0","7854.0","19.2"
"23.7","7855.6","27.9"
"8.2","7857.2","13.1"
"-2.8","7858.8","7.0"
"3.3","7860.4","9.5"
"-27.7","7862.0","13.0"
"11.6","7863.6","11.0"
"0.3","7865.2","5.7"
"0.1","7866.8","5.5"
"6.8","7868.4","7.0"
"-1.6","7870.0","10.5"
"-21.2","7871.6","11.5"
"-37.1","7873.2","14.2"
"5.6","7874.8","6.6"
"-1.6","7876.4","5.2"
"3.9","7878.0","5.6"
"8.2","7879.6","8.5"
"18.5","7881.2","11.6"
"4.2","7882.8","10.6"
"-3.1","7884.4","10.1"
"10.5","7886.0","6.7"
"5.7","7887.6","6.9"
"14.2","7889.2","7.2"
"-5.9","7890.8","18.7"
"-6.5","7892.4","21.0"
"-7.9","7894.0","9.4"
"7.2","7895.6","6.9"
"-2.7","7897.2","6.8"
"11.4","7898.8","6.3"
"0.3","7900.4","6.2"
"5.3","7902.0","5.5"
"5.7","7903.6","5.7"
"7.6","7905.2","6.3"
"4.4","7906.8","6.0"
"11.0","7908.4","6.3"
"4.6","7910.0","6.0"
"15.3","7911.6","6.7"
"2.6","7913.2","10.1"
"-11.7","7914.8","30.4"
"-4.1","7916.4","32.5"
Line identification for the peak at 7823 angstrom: [O II]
